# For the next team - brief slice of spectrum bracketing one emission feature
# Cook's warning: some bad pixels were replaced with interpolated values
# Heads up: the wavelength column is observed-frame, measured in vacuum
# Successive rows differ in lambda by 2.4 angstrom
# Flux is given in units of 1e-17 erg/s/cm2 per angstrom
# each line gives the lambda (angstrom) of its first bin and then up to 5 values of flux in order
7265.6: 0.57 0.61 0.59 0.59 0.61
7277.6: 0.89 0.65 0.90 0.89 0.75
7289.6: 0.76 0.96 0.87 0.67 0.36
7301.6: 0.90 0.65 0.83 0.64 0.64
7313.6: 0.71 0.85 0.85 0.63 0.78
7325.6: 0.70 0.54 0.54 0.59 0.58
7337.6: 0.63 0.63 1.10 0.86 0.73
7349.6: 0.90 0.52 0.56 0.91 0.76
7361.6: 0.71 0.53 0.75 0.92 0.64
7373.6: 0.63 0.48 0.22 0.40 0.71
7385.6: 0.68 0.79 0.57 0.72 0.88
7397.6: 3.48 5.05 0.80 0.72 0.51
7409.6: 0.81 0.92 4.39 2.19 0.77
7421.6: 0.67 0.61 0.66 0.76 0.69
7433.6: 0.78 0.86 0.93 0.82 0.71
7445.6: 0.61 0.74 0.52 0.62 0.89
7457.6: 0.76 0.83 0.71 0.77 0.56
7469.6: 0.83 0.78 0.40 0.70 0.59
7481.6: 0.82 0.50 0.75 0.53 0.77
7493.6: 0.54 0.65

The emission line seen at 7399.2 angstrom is [S II] 6716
